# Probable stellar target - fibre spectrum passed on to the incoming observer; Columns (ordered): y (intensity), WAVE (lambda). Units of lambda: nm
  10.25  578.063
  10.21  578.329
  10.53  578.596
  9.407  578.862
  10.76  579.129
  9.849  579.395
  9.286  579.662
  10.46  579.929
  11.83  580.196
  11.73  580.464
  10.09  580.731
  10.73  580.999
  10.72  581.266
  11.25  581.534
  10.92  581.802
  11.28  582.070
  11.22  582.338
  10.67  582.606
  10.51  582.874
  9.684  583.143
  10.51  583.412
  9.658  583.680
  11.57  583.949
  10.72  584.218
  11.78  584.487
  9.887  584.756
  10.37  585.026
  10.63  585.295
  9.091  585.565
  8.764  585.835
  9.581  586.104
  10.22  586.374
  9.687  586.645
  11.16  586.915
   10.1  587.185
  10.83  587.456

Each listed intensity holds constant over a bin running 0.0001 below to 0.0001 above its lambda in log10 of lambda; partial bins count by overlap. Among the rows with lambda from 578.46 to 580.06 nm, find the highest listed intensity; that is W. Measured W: 10.76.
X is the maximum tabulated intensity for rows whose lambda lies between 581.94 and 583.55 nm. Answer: 11.28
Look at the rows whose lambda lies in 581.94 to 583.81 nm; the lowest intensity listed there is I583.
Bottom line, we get 9.658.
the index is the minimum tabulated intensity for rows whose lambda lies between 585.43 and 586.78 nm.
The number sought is 8.764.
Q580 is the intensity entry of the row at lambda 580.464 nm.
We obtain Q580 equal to 11.73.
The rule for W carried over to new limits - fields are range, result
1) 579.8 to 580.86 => 11.83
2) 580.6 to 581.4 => 10.73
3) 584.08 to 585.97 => 11.78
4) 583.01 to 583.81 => 10.51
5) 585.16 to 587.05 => 11.16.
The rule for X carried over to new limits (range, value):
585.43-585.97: 9.091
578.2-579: 10.53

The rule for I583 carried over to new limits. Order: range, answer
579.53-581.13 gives 9.286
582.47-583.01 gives 10.51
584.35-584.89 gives 9.887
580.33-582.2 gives 10.09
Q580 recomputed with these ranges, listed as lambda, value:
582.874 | 10.51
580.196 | 11.83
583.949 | 11.57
